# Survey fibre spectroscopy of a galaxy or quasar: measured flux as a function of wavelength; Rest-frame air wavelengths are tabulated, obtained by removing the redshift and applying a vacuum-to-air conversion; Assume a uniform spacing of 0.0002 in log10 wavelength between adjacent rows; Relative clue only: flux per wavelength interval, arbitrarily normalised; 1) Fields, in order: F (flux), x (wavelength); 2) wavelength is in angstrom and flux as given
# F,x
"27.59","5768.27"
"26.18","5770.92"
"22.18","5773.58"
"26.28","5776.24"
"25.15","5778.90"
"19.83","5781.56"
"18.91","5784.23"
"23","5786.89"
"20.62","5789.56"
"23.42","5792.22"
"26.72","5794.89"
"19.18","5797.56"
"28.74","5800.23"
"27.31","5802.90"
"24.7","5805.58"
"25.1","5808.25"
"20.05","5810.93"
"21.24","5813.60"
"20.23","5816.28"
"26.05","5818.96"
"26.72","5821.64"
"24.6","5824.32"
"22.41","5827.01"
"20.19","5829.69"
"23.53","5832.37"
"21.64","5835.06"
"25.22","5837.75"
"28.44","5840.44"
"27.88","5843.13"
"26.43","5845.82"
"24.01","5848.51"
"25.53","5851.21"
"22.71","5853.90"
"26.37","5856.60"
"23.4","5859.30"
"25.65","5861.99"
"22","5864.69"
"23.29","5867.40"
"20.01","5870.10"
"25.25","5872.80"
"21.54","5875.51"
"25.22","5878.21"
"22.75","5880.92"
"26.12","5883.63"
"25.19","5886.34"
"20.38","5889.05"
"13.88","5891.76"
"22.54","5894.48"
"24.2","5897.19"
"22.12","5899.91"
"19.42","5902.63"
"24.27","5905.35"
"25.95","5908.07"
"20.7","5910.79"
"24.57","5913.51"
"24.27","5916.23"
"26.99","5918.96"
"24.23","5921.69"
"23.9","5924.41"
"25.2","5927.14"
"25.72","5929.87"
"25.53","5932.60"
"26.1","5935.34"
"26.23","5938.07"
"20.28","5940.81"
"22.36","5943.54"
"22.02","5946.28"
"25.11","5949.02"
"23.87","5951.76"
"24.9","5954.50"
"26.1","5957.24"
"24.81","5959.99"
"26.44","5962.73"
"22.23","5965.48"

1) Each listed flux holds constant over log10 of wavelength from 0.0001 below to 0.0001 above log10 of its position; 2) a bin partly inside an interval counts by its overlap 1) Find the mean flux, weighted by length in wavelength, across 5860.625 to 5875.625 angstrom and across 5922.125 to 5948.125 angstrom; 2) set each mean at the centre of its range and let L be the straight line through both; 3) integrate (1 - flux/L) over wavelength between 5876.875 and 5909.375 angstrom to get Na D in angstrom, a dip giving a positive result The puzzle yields 1.1 angstrom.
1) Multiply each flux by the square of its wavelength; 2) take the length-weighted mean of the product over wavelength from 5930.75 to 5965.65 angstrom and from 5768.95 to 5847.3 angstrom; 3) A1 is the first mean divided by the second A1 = 1.07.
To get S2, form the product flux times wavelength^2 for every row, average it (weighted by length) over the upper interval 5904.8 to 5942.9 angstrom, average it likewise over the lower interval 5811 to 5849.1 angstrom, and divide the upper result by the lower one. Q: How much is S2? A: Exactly 1.05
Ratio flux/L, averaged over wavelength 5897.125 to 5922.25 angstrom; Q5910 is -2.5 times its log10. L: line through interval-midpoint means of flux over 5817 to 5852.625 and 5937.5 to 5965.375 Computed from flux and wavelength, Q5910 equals 0.03 mag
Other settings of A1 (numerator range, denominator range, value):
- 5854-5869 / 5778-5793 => 1.13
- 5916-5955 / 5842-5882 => 1.04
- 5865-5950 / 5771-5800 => 1.06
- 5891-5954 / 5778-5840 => 1.05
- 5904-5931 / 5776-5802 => 1.11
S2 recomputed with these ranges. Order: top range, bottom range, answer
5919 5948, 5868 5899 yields 1.10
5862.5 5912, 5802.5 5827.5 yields 0.97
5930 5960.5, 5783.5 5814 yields 1.09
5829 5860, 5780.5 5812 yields 1.08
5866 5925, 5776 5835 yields 1.02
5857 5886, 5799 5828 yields 0.99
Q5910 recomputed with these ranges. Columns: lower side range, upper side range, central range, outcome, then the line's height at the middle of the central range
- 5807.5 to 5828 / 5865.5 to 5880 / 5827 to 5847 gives -0.065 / 23.2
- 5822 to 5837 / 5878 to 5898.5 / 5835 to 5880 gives -0.084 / 22.6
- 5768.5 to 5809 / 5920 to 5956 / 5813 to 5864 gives -0.014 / 24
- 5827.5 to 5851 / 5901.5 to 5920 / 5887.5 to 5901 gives 0.160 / 23.9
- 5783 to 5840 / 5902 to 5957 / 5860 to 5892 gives 0.042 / 23.8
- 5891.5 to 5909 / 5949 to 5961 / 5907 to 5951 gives -0.032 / 23.6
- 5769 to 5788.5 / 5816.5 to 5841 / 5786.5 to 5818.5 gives 0.005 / 23.6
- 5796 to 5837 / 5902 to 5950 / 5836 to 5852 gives -0.110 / 23.6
